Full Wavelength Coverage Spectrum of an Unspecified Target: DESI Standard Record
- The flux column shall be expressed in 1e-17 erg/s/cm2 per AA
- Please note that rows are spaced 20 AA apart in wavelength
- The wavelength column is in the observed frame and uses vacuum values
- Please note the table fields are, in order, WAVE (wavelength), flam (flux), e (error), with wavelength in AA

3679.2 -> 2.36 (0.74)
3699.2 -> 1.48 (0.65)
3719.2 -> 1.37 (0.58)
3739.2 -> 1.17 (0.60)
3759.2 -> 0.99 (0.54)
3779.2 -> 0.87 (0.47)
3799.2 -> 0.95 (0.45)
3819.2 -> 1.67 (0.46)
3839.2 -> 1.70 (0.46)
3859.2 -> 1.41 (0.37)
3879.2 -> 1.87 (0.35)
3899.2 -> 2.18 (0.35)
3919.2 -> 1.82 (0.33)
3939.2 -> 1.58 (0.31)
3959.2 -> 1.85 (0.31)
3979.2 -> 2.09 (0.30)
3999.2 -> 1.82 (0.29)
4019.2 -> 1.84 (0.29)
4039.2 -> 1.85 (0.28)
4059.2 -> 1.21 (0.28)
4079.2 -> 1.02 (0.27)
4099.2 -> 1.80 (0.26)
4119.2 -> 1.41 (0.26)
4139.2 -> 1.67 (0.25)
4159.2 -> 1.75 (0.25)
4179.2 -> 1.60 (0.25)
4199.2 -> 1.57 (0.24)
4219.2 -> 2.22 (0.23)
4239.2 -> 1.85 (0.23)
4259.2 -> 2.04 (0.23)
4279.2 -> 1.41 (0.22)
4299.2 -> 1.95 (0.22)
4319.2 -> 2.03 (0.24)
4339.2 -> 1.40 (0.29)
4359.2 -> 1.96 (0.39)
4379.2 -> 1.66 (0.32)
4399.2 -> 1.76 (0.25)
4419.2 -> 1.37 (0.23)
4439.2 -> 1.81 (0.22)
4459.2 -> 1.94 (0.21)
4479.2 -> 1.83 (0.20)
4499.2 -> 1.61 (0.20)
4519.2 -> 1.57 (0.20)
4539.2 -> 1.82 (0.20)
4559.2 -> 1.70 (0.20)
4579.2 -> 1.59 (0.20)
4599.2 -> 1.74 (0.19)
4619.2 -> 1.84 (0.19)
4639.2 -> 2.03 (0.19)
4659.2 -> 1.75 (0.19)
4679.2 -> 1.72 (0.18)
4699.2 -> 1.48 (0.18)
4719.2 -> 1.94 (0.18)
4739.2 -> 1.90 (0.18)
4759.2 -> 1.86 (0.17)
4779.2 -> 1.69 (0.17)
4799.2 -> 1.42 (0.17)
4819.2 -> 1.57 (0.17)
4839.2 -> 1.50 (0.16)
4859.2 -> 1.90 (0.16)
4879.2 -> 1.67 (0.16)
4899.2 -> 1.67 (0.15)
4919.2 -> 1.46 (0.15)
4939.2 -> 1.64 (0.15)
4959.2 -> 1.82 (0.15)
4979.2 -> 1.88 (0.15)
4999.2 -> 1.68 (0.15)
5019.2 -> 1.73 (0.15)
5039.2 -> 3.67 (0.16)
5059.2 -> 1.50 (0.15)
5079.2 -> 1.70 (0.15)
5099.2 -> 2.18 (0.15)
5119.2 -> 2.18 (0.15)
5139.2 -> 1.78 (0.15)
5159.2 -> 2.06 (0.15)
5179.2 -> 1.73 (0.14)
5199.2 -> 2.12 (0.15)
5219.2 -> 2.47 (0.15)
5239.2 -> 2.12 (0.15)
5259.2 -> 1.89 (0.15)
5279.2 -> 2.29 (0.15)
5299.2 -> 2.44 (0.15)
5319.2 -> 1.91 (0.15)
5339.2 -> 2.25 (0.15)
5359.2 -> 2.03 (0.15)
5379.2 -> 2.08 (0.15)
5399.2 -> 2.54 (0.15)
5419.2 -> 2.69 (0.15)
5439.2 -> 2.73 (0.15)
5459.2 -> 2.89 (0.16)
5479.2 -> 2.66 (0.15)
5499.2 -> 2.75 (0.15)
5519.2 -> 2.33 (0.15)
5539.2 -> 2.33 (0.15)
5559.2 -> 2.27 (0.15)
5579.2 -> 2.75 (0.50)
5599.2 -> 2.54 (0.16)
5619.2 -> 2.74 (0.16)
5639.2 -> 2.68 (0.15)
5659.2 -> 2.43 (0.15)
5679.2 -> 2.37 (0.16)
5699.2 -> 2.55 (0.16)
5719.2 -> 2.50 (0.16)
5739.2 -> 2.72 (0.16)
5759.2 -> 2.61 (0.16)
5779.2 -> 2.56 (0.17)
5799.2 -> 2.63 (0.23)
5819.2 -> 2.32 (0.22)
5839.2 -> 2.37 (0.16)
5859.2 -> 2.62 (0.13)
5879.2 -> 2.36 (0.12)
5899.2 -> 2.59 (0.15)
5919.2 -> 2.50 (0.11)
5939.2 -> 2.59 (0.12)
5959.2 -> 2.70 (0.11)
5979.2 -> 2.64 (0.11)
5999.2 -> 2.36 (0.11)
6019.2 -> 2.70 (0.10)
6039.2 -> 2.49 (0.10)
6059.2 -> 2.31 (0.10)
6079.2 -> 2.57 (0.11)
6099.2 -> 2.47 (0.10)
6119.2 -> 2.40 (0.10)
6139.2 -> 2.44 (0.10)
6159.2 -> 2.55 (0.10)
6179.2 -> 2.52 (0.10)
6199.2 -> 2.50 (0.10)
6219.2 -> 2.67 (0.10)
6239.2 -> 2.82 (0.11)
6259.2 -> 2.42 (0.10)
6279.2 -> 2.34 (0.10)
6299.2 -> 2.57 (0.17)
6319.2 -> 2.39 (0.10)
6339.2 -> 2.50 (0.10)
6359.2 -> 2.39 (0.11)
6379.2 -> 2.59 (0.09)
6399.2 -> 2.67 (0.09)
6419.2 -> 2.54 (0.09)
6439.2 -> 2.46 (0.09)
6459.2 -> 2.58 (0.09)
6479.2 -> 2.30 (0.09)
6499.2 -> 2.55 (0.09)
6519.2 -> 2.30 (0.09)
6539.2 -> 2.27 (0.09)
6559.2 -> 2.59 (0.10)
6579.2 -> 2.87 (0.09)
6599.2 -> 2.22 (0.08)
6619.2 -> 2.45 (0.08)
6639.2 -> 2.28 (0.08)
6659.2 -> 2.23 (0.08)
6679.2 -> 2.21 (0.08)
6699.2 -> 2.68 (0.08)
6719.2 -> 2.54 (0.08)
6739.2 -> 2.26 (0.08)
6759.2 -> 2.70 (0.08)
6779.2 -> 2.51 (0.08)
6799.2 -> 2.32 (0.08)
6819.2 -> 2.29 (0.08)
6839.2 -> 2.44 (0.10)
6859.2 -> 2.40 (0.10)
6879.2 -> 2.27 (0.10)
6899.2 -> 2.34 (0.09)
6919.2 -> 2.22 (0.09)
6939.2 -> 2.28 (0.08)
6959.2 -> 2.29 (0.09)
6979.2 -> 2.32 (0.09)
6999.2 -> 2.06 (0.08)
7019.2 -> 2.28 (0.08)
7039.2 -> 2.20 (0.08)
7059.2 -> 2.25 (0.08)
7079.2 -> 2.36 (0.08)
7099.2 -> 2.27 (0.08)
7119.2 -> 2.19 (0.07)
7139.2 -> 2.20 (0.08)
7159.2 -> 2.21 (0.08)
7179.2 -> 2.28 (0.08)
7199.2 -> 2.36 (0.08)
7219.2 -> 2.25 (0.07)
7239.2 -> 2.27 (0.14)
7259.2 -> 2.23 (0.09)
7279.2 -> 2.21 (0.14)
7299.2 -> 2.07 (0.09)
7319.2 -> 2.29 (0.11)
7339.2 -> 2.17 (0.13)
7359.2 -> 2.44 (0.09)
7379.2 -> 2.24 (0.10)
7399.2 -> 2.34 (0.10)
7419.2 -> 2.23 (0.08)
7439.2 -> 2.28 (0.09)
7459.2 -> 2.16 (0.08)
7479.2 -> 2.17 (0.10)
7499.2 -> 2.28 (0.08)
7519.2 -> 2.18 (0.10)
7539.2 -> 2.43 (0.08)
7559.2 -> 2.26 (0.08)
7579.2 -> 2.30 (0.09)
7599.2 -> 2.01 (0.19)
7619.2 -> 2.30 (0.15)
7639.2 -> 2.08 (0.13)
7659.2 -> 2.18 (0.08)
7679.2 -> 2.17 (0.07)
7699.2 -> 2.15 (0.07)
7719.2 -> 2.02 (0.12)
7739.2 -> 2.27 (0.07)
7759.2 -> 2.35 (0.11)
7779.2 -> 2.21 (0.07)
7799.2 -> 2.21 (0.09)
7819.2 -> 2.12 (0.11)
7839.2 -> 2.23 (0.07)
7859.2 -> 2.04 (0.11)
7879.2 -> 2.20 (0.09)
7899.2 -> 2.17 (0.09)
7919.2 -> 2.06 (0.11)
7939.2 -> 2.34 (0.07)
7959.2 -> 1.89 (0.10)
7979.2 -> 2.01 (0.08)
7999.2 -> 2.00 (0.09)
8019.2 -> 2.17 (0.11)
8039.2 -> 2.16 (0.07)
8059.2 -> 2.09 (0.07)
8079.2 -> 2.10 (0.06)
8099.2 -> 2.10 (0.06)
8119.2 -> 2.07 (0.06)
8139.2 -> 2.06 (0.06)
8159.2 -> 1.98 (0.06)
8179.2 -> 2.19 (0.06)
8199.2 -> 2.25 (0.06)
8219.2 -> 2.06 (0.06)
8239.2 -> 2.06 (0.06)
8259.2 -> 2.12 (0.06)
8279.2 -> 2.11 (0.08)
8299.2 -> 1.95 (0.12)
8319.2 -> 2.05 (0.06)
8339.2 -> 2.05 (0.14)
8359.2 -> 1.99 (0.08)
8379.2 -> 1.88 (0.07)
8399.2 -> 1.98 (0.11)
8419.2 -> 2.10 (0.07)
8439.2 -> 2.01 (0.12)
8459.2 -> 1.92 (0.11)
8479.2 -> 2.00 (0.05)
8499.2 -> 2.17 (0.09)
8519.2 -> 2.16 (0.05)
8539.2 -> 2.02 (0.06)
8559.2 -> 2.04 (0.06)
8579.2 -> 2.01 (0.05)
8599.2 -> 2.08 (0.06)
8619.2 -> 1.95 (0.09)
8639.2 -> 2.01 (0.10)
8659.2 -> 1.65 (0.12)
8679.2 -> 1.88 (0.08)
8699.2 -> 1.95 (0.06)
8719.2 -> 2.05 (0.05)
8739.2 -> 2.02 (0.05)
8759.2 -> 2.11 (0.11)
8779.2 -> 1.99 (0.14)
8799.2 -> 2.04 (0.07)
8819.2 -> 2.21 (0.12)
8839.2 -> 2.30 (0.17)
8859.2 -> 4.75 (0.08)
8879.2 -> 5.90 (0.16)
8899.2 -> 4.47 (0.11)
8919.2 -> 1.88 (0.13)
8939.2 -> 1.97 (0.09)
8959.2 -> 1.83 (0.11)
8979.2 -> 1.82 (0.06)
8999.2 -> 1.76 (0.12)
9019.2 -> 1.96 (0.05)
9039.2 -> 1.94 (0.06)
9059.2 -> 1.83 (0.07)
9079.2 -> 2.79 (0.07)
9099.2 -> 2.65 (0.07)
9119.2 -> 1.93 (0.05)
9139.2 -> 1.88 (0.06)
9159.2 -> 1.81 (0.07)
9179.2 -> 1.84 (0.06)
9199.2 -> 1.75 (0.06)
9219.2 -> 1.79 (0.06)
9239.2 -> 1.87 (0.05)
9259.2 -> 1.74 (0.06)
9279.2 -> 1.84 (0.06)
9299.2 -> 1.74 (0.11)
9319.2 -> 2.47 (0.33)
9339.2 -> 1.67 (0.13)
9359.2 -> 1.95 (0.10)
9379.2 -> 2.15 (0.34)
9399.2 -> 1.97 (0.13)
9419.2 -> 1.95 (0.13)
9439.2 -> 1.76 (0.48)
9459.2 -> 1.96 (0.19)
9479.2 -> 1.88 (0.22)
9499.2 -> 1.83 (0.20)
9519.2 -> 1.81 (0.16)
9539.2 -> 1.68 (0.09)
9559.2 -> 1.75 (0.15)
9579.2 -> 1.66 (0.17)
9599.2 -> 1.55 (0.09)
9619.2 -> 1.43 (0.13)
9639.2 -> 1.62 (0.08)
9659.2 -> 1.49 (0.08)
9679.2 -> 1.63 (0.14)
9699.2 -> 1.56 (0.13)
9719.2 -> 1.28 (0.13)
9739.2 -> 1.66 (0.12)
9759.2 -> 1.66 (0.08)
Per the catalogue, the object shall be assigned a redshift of 0.351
